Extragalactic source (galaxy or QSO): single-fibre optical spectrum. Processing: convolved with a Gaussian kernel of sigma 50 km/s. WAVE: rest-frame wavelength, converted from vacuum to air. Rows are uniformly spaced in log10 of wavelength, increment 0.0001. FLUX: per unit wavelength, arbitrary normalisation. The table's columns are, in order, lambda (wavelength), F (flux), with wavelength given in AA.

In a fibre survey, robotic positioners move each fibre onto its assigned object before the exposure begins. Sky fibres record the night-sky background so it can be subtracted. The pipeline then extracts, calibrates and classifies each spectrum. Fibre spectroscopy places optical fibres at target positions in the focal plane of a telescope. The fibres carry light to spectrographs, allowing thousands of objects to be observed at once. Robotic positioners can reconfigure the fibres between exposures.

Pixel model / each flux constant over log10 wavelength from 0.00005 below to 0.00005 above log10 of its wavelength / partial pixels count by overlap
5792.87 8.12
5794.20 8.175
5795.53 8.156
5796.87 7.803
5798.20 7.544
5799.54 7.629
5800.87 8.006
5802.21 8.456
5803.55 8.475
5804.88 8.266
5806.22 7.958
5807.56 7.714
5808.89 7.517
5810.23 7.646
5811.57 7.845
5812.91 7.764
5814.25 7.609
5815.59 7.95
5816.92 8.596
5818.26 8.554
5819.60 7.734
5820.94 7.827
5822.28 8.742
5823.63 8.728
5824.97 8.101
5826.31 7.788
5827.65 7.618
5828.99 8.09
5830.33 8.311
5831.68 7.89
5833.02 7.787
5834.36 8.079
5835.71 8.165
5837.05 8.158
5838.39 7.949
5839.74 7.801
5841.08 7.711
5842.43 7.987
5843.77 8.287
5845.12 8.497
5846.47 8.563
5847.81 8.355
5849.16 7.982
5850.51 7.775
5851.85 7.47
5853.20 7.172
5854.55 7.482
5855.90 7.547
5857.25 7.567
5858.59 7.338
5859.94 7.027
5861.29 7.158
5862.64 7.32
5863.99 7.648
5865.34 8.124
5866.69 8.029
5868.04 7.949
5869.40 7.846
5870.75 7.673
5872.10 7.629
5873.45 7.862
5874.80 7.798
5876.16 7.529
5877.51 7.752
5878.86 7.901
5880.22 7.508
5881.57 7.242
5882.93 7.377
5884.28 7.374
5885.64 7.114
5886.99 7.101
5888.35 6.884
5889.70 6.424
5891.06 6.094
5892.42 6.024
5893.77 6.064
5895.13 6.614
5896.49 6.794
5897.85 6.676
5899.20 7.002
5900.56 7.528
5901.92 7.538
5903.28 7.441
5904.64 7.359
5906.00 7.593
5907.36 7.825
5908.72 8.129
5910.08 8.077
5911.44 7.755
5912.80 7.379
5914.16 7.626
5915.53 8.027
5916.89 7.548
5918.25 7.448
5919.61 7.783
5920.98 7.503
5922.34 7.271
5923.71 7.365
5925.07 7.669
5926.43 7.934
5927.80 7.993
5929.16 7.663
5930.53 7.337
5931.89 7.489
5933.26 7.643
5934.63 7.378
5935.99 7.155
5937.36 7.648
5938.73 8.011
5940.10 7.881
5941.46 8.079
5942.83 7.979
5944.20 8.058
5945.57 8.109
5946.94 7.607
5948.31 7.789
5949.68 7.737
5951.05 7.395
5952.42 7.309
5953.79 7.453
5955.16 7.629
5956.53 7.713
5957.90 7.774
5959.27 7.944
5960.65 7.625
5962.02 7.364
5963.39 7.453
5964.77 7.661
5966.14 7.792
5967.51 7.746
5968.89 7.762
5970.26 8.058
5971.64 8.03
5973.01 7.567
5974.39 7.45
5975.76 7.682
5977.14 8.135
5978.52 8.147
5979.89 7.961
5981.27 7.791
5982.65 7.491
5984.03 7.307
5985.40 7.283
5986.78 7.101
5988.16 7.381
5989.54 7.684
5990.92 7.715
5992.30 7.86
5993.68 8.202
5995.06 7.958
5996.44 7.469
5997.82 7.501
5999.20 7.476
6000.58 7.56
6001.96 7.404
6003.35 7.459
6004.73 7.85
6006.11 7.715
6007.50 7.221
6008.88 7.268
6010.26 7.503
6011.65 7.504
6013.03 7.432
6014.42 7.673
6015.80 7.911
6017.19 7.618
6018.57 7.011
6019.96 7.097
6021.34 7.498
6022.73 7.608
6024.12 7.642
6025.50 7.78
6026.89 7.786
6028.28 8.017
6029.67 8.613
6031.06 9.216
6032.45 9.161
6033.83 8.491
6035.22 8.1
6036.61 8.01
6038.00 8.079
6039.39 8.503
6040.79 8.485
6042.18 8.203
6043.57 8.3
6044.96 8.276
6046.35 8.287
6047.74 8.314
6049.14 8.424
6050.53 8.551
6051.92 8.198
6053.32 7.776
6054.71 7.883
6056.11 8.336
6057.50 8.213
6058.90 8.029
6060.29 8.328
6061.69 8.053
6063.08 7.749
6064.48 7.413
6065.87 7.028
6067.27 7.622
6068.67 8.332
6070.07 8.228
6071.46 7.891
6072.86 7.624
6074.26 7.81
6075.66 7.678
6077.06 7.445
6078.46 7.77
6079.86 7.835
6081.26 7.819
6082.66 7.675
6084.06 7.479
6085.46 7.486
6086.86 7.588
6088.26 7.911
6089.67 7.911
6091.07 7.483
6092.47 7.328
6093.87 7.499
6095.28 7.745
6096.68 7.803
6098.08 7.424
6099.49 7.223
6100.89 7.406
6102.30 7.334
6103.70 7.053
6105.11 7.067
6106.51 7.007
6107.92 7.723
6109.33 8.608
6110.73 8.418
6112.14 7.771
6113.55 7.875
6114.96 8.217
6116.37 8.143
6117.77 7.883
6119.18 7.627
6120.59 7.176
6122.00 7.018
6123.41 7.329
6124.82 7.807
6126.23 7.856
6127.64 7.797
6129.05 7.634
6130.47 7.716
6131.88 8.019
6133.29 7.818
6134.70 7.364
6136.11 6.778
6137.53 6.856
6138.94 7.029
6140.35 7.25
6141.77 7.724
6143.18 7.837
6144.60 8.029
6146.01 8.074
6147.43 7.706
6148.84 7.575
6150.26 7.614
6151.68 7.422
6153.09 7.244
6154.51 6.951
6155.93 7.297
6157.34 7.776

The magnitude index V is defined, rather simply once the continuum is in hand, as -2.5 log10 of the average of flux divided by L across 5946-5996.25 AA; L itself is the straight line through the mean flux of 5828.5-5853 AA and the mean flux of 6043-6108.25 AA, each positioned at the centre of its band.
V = 0.03 mag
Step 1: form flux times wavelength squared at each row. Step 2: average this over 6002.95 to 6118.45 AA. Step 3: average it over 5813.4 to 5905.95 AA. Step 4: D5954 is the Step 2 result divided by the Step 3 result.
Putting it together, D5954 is 1.10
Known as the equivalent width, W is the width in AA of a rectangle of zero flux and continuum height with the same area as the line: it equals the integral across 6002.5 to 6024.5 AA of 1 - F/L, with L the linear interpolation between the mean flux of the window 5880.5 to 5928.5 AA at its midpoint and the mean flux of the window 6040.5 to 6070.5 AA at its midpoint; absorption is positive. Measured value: 1.0 AA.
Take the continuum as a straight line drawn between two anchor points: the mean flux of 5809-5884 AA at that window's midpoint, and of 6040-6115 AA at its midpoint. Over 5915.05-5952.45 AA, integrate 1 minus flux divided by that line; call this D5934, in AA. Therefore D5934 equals 0.78 AA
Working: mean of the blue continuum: 7.85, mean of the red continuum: 7.83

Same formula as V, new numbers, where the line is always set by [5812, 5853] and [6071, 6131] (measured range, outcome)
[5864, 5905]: 0.10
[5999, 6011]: 0.04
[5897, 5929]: 0.05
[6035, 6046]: -0.07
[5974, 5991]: 0.03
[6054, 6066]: -0.03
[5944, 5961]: 0.02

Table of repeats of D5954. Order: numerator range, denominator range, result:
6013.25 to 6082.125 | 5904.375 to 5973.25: 1.08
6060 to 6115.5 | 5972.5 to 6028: 1.04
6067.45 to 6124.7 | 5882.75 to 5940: 1.11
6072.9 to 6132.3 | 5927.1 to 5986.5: 1.04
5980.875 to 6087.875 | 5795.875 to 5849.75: 1.05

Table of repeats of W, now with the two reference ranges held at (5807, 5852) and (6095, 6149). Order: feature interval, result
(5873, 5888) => 0.88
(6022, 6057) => -2.33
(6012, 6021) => 0.35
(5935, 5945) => 0.06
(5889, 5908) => 2.40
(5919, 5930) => 0.35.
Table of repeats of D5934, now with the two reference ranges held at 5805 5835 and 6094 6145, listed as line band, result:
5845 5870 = 0.7 AA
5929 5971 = 0.7 AA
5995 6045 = -0.8 AA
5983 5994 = 0.3 AA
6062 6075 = -0.2 AA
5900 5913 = 0.3 AA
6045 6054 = -0.7 AA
